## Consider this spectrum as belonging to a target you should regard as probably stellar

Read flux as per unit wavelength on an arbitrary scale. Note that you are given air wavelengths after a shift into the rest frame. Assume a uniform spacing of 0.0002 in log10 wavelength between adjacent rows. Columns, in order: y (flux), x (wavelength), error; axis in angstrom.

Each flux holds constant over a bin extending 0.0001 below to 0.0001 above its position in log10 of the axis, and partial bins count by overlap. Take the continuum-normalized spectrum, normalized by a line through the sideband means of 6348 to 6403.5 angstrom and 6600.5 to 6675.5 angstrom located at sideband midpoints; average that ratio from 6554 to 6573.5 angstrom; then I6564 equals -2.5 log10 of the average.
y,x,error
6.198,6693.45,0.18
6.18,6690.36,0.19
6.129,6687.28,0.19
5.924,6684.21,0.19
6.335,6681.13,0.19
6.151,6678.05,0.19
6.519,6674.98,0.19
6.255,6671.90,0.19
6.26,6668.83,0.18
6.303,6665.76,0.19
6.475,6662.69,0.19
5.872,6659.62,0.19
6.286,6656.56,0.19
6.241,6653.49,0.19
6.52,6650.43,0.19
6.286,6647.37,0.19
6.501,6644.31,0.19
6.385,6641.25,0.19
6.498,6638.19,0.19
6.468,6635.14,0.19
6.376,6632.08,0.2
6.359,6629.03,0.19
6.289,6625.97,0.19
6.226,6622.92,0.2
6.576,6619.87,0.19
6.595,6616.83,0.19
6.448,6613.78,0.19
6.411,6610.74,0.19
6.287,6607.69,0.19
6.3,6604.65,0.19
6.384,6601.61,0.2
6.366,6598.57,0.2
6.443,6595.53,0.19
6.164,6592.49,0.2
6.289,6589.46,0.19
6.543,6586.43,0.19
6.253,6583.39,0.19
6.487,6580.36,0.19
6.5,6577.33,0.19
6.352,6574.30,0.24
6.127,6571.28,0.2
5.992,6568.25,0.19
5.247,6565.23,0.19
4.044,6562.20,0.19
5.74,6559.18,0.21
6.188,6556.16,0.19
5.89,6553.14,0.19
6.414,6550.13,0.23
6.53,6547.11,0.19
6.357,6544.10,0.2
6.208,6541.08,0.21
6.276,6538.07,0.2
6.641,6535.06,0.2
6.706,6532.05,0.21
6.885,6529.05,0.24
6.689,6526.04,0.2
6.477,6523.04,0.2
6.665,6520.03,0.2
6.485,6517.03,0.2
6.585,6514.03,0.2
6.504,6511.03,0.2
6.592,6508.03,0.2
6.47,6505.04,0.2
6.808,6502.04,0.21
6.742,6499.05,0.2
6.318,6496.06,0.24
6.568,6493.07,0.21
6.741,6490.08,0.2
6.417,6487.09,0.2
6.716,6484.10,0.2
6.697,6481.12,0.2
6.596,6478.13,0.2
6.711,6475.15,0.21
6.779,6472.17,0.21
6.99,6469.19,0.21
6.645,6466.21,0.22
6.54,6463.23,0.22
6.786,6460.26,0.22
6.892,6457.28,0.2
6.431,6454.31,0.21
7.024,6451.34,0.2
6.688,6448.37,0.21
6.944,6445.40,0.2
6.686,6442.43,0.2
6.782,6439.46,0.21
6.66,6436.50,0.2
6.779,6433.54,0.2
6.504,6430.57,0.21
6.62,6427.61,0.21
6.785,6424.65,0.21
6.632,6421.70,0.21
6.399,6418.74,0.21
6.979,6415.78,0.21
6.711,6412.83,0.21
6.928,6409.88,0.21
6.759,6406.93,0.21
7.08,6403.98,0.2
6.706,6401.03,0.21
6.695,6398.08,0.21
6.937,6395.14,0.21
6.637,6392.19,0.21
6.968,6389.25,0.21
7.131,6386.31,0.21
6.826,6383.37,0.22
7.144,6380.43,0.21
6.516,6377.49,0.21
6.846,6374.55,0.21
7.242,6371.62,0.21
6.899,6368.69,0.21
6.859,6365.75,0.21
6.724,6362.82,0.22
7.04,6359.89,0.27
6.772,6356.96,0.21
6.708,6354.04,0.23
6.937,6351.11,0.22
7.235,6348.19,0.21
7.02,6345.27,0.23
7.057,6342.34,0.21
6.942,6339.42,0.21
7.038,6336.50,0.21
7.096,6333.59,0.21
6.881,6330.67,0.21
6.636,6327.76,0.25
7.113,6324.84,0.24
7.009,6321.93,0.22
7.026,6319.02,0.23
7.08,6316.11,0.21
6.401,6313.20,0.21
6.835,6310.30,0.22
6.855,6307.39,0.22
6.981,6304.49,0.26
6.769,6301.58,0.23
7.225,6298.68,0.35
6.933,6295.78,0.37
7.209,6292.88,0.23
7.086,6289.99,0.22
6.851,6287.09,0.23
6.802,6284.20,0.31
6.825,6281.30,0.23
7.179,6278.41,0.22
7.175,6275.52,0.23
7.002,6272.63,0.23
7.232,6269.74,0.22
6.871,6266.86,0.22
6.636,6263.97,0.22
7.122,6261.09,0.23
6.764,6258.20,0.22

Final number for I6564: 0.16 mag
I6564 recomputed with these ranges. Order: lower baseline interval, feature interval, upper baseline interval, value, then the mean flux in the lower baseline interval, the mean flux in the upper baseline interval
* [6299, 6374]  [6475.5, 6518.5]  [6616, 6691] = 0.005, 6.93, 6.32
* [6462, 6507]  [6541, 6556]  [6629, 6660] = 0.044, 6.65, 6.36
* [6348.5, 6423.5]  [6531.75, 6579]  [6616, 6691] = 0.079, 6.85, 6.32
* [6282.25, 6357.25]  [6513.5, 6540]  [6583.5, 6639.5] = -0.008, 6.94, 6.39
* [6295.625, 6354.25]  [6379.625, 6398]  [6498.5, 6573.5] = -0.027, 6.95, 6.28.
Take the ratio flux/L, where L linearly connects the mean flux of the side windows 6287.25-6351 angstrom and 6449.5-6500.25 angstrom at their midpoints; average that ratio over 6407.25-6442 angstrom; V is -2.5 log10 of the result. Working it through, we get 0.01 mag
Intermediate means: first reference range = 6.97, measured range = 6.71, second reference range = 6.68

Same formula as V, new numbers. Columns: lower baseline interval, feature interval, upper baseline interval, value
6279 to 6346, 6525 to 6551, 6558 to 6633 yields -0.03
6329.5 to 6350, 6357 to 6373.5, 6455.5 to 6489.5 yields 0.01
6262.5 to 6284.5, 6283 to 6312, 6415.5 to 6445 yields 0.00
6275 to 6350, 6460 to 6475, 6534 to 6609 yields -0.04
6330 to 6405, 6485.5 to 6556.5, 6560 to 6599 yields -0.04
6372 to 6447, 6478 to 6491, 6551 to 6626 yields -0.02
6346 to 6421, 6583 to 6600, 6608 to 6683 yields 0.02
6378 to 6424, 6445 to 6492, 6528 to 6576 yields -0.04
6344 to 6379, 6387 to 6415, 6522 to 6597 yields -0.01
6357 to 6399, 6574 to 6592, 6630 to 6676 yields 0.02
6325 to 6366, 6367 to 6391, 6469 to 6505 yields -0.01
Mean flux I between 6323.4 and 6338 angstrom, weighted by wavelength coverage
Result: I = 6.95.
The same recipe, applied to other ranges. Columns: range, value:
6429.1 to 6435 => 6.63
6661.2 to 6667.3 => 6.39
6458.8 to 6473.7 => 6.75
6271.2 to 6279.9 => 7.12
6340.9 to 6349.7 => 7.1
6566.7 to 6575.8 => 6.16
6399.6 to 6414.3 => 6.84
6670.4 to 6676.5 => 6.38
